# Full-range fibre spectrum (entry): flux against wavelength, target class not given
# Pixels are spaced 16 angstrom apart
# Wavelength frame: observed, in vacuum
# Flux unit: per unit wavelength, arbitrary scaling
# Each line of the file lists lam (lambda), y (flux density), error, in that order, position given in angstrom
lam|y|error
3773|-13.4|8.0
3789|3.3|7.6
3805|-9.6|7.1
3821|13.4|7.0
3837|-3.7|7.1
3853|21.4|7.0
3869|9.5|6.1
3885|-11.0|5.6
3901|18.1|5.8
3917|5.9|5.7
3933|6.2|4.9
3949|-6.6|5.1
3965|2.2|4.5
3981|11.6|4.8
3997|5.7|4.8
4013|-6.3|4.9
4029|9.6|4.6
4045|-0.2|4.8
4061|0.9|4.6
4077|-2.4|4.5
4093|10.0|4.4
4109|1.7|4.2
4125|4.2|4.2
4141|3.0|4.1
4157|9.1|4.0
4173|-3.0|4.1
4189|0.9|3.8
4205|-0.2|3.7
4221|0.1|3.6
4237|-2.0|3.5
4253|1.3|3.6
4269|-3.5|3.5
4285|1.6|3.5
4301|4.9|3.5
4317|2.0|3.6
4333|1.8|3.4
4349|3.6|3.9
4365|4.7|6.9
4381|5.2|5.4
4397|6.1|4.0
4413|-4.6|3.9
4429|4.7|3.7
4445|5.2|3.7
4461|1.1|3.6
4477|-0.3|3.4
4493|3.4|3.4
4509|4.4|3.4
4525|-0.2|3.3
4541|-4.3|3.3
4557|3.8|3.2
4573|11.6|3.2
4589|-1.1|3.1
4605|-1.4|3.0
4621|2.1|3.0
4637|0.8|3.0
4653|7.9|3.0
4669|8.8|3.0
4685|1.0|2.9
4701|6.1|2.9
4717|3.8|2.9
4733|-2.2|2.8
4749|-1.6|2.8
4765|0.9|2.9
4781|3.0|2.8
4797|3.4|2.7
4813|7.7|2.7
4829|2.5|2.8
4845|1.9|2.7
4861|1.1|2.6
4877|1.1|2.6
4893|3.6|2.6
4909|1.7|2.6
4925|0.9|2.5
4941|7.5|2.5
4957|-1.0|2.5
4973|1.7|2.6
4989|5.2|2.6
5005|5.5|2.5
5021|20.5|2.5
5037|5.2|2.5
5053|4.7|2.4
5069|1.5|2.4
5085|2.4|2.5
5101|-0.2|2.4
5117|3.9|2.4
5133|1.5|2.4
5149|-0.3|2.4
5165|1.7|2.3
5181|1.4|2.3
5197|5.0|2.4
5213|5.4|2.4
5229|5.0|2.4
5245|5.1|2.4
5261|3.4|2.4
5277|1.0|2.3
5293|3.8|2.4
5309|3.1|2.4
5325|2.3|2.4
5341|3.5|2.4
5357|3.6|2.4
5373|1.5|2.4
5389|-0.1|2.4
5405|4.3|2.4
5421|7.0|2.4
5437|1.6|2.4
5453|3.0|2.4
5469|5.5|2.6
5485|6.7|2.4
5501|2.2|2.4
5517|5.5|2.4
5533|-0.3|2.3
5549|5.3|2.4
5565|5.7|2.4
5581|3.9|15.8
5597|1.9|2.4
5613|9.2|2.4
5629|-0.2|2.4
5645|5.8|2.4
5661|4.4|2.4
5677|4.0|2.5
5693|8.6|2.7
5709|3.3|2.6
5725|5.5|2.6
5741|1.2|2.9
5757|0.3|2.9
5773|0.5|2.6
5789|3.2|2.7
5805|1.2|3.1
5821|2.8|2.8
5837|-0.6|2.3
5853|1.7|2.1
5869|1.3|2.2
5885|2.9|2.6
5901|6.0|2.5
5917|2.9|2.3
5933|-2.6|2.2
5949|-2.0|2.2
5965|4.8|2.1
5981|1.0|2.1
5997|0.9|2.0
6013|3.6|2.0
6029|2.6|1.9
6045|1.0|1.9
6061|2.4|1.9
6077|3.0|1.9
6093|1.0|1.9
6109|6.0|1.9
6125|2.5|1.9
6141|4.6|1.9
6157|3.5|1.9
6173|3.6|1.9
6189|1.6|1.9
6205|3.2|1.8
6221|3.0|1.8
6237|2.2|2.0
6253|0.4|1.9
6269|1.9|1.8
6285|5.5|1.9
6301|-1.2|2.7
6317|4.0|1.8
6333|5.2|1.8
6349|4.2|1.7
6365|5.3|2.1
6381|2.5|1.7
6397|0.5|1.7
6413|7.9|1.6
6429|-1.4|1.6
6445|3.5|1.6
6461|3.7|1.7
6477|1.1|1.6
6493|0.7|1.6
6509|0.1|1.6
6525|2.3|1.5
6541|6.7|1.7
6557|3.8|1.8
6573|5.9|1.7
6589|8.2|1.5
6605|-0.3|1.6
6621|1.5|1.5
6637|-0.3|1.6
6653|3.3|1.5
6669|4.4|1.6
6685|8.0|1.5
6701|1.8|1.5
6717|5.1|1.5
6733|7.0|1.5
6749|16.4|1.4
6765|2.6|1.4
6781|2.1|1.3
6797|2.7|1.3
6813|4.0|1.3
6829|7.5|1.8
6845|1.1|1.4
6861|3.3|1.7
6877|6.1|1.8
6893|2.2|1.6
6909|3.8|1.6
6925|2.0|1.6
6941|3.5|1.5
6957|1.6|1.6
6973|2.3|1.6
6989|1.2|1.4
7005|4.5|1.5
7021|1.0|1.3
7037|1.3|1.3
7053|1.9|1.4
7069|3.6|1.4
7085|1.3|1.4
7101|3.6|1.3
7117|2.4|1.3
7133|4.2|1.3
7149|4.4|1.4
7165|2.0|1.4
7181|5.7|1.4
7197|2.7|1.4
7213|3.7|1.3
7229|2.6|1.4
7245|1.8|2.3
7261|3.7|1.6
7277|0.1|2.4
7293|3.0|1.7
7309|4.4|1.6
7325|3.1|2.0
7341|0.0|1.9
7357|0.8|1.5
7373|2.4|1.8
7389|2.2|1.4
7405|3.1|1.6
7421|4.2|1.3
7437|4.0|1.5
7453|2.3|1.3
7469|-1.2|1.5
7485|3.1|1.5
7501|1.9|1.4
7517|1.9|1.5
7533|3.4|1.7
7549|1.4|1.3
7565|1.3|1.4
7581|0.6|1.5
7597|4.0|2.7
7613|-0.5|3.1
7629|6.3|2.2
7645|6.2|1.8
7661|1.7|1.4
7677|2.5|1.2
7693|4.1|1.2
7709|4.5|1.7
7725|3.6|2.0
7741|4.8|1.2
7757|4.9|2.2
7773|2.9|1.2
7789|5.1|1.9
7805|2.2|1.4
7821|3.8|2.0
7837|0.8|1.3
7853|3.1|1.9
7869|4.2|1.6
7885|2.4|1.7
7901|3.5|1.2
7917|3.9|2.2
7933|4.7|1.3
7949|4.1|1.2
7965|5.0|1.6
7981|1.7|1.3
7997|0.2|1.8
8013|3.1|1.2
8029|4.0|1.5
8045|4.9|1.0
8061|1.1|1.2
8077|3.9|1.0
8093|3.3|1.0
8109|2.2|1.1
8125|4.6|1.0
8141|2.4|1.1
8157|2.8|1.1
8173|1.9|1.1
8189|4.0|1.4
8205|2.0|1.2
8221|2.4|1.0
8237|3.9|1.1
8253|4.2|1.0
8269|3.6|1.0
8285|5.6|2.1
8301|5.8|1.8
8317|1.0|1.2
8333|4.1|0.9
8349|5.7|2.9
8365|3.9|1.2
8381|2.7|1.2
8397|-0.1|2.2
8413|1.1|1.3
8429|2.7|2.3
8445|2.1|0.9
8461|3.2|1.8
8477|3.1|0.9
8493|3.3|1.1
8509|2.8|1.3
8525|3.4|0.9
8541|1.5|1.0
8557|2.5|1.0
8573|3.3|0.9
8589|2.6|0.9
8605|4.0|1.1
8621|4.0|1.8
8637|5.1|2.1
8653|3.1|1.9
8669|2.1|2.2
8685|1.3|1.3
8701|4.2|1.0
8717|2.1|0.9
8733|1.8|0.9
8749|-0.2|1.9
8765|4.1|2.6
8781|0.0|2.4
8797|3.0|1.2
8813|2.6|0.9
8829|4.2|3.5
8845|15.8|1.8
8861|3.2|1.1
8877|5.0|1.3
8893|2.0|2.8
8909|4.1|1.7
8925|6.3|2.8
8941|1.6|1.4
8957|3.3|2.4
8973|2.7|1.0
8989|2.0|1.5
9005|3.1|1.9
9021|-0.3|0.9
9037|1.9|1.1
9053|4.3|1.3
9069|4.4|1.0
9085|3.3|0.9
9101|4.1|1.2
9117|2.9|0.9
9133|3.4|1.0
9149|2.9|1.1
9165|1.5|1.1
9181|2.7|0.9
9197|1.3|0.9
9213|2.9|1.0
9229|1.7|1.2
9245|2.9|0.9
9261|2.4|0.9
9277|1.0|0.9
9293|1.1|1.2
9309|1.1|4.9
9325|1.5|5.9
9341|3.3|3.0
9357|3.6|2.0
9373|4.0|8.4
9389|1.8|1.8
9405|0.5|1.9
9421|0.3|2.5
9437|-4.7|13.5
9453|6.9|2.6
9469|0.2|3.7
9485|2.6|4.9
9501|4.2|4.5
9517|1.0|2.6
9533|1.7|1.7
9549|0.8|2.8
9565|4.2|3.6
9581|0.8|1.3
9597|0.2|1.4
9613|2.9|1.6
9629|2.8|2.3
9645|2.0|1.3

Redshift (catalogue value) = 0.35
